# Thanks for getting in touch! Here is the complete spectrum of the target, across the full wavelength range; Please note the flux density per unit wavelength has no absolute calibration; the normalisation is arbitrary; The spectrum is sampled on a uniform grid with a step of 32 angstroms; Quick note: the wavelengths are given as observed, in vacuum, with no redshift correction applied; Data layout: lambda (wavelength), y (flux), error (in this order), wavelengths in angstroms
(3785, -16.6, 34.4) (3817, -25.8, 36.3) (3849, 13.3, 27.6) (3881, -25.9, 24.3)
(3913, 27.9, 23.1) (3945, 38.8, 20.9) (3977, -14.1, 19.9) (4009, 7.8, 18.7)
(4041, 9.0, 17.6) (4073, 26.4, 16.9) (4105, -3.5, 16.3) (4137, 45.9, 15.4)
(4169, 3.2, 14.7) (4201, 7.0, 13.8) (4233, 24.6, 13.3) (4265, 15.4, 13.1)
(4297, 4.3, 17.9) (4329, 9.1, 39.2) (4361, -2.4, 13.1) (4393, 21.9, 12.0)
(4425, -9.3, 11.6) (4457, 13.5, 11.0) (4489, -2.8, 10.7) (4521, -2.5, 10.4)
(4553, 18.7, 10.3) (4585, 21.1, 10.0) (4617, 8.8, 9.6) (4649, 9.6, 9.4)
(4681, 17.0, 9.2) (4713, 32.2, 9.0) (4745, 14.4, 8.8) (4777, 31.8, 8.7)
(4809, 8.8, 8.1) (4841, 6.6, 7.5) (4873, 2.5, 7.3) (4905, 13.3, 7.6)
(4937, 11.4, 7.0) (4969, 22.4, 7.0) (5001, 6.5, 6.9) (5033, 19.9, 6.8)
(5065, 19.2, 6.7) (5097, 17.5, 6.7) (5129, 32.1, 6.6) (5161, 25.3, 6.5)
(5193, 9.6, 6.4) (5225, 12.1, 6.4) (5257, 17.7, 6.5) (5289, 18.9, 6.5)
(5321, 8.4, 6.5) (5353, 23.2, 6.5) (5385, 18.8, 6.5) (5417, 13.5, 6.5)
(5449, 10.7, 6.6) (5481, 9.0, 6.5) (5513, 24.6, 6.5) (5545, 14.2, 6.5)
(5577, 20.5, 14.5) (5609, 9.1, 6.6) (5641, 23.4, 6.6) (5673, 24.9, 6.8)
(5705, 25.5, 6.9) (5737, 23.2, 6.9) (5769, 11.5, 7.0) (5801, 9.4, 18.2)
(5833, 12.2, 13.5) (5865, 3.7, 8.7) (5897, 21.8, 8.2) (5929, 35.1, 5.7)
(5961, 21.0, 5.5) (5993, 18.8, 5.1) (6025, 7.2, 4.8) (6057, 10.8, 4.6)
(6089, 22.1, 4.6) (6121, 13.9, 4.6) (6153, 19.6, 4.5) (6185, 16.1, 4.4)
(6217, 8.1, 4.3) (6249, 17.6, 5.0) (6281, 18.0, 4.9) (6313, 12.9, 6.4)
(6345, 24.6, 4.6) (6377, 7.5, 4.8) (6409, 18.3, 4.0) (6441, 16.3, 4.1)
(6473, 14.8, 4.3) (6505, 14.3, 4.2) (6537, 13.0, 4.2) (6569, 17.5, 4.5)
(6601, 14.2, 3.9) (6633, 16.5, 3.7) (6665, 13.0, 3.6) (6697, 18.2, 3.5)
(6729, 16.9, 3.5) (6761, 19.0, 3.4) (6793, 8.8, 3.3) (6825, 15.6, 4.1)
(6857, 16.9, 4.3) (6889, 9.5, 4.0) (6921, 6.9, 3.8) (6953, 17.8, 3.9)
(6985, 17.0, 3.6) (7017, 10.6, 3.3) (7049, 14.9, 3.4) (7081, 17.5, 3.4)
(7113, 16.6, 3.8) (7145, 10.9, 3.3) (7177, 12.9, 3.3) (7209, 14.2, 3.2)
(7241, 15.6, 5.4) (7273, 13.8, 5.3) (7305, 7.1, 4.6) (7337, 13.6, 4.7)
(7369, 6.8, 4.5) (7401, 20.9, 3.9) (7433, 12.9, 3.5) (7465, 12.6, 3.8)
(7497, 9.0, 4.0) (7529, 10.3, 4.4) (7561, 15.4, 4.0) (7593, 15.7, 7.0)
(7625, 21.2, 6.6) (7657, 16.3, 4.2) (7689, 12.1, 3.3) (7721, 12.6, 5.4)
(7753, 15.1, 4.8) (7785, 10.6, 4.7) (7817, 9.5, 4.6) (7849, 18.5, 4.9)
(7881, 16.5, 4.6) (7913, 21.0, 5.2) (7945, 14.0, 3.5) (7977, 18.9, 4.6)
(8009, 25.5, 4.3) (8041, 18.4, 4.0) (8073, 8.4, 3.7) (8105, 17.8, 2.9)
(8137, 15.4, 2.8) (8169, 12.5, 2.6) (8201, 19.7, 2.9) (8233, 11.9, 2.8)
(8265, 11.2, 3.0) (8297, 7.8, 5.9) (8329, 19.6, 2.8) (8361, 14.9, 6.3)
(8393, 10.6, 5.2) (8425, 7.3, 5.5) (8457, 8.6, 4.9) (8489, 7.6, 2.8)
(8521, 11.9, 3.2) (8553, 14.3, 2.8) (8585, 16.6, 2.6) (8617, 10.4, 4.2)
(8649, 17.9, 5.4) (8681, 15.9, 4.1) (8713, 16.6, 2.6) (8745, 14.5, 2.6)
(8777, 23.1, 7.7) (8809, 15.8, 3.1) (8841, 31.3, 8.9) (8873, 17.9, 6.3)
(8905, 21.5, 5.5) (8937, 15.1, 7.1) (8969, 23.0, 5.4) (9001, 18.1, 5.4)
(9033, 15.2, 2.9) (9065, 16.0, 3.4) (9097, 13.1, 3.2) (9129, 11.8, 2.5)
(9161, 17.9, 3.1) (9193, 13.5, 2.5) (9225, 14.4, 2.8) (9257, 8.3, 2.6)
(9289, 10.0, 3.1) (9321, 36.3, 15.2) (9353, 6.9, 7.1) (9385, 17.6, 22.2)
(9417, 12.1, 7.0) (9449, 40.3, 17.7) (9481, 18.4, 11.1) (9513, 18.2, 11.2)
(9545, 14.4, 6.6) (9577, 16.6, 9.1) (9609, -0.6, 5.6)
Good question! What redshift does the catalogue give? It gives 0.22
